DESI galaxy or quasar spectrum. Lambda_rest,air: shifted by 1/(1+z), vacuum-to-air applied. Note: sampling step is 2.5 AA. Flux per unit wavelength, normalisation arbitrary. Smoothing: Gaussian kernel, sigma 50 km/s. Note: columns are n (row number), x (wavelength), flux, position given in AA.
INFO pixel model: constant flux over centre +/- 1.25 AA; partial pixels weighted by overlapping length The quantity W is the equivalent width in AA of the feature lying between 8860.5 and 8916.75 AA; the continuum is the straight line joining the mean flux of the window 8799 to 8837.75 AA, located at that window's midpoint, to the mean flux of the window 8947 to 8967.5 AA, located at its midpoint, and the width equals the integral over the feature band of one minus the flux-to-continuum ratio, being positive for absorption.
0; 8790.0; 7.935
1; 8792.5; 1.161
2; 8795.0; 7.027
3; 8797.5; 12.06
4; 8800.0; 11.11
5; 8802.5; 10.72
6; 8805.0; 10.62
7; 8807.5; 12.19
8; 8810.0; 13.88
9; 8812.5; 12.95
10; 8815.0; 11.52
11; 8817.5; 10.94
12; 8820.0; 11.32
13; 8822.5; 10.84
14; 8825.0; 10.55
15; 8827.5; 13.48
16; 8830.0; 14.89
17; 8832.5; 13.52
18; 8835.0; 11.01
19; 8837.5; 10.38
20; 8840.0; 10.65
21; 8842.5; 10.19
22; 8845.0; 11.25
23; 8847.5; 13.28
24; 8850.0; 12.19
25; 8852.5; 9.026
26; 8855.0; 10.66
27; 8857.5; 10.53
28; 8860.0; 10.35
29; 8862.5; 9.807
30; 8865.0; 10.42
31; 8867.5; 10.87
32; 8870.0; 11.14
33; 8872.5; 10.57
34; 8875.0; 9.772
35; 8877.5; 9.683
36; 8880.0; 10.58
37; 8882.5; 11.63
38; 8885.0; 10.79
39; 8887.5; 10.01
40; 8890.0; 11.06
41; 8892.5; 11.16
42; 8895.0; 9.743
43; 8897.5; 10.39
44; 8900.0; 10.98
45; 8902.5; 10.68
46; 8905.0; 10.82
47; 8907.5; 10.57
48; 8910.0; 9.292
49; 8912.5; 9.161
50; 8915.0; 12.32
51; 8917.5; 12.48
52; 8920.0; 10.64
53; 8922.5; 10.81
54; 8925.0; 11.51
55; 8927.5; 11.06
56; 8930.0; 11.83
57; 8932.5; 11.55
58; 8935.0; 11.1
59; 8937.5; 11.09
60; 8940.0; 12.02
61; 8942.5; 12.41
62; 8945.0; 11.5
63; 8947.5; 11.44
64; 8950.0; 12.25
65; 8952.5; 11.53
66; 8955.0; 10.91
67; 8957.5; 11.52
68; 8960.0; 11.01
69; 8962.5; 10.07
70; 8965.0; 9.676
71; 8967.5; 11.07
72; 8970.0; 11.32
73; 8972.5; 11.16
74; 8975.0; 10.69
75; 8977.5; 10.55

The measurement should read 4.6 AA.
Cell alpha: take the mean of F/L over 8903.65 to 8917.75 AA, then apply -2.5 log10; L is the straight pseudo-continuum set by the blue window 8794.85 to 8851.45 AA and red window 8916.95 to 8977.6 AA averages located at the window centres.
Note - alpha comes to 0.07 mag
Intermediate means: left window 11.7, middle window 10.7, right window 11.2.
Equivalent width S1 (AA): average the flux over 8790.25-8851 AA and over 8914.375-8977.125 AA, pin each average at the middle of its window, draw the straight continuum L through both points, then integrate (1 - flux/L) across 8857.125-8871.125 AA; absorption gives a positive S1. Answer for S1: 0.8 AA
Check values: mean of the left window 11.1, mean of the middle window 10.5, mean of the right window 11.3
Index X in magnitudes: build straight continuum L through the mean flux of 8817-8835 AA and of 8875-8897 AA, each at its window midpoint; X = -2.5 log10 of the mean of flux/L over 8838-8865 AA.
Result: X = 0.07 mag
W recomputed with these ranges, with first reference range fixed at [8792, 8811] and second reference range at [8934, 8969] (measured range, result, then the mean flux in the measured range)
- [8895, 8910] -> 0.55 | 10.5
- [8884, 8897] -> 0.32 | 10.5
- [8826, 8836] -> -2.76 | 13.2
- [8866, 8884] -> 0.13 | 10.6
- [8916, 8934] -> -0.59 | 11.4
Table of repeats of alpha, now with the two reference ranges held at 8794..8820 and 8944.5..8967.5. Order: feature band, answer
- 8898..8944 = 0.00 mag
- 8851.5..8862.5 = 0.11 mag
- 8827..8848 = -0.06 mag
